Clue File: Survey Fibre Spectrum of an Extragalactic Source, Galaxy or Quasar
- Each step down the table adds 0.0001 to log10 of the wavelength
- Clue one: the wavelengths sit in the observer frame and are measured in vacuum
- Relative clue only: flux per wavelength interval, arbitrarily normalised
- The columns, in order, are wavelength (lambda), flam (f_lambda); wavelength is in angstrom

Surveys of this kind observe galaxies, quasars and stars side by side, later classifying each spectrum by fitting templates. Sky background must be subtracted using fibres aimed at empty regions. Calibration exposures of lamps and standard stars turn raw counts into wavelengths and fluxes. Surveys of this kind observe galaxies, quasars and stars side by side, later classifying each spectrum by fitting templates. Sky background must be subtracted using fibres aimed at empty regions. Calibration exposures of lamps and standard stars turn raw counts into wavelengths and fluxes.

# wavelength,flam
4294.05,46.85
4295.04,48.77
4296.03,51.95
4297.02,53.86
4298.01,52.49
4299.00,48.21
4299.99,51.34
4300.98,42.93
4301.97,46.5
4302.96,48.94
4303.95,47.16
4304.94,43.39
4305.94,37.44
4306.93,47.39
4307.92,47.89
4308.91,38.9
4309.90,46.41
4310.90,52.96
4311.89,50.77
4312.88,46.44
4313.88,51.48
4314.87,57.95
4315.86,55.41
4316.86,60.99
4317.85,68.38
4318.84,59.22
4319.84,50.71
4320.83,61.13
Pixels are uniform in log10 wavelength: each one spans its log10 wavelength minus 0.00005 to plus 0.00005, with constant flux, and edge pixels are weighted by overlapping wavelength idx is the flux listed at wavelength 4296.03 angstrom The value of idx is 51.95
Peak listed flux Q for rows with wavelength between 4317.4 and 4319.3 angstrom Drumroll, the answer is 68.38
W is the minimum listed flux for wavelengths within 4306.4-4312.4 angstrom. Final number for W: 38.9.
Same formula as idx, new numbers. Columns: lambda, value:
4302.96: 48.94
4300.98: 42.93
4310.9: 52.96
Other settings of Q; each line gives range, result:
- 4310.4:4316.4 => 57.95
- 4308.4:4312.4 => 52.96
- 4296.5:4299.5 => 53.86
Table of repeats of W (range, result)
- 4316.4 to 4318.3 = 60.99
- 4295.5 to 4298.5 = 51.95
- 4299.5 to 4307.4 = 37.44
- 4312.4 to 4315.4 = 46.44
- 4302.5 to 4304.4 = 47.16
